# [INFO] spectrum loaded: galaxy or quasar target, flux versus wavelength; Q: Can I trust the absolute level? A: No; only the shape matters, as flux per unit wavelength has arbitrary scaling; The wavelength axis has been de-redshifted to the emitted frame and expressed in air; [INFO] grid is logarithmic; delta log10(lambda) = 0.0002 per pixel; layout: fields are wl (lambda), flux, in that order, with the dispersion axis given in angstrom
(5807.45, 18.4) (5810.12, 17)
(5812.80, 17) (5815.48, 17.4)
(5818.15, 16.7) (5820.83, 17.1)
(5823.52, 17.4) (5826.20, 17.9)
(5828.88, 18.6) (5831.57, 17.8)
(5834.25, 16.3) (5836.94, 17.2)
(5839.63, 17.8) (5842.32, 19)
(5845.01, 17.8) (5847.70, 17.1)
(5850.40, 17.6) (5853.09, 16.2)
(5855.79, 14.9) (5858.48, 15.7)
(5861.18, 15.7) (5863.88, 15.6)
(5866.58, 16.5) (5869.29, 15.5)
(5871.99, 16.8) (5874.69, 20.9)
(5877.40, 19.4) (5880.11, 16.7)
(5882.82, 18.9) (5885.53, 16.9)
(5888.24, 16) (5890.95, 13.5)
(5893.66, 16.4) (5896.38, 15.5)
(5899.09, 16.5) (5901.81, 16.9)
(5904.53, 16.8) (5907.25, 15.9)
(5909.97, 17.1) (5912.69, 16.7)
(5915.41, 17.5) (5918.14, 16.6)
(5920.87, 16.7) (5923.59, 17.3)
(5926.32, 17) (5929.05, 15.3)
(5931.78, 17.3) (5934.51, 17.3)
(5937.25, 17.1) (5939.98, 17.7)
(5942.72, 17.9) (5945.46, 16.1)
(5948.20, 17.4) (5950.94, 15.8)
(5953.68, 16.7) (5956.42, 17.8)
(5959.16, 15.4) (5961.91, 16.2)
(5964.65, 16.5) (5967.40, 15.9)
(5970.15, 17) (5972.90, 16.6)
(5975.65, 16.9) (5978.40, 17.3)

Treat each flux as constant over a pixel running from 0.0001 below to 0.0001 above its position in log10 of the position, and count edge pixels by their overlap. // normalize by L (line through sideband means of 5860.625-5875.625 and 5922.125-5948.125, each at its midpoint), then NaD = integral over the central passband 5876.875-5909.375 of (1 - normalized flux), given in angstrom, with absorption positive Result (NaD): 0.6 angstrom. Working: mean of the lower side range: 16.8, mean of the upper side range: 17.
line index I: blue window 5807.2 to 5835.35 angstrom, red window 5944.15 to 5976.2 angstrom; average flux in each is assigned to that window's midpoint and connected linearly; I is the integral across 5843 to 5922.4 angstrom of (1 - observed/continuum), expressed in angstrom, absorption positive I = 1.3 angstrom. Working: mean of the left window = 17.4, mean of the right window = 16.5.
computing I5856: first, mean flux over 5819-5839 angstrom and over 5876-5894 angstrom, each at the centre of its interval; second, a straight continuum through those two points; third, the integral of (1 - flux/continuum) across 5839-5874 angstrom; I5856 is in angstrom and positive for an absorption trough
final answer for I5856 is 1.0 angstrom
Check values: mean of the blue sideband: 17.5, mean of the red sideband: 16.9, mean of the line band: 16.7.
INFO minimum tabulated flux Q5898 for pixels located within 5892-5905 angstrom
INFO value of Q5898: 15.5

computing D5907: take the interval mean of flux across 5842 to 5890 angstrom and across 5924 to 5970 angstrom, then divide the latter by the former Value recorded 1.0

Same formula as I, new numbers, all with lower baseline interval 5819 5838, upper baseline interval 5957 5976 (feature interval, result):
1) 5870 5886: -1.1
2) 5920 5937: -0.2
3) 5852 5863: 1.0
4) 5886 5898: 1.0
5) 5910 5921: -0.1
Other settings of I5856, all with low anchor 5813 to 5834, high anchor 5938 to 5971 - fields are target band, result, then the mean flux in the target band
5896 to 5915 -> 0.45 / 16.6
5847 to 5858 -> 0.60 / 16.4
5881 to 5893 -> 0.53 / 16.3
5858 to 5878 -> 0.26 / 17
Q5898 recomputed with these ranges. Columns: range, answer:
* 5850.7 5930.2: 13.5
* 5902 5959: 15.3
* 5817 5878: 14.9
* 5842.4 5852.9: 17.1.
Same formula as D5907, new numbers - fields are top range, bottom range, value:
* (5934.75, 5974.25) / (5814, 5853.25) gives 0.96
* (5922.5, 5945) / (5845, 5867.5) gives 1.05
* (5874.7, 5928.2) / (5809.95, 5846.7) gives 0.96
